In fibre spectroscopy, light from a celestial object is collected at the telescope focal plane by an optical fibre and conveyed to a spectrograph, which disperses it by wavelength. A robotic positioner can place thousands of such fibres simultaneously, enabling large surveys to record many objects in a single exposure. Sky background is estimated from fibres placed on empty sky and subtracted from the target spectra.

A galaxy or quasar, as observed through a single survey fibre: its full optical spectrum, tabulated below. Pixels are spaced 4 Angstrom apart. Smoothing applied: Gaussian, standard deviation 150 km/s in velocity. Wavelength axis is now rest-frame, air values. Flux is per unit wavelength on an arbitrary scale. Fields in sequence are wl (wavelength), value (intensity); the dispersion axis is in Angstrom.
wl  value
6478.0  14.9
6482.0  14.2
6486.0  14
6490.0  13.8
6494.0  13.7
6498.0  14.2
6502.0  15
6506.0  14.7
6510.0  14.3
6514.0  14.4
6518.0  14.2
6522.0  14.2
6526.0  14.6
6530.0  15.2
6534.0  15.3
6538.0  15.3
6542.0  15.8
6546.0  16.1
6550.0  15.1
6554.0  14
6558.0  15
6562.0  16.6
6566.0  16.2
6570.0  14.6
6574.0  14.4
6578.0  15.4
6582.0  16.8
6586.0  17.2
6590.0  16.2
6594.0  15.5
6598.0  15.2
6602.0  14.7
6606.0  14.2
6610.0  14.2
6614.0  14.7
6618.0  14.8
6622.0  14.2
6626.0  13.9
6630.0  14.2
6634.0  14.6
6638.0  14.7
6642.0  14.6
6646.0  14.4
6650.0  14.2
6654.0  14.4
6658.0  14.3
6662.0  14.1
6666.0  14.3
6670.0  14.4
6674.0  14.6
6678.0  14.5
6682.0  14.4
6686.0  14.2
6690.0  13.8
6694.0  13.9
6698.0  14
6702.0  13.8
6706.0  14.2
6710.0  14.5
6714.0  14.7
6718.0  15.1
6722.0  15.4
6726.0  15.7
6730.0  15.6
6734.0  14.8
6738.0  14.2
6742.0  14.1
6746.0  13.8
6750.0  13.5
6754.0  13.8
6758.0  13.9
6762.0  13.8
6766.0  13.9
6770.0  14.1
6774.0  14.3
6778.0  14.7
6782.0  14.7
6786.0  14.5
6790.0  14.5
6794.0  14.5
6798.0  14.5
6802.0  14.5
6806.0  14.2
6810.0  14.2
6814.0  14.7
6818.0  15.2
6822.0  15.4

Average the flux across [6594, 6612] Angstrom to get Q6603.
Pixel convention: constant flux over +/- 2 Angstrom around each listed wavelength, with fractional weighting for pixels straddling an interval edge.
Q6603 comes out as 14.7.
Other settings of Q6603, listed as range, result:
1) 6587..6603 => 15.6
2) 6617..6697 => 14.3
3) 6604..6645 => 14.4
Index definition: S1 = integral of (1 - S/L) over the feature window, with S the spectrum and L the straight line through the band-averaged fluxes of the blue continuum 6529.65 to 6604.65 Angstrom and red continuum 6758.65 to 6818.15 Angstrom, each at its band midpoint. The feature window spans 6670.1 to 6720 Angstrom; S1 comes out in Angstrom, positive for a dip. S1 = 1.8 Angstrom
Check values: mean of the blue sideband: 15.5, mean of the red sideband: 14.4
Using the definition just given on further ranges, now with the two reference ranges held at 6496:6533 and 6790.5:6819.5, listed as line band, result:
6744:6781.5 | 1.4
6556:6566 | -0.9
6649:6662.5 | 0.3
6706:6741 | -0.9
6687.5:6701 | 0.6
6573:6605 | -2.5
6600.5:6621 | 0.1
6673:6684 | 0.0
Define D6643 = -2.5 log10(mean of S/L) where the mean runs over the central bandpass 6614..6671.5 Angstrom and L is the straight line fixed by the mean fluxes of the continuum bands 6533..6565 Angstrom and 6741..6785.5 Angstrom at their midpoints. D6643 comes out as 0.03 mag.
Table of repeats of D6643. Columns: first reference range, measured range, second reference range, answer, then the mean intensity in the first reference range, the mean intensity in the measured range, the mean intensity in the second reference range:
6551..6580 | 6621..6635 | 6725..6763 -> 0.050 mag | 15.2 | 14.2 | 14.3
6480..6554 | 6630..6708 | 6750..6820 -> 0.014 mag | 14.7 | 14.3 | 14.3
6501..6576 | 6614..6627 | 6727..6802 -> 0.027 mag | 15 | 14.4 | 14.3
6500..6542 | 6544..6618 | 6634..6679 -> -0.052 mag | 14.8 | 15.3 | 14.4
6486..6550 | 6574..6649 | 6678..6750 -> -0.026 mag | 14.7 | 14.9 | 14.5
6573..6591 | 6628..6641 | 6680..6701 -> 0.043 mag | 16.1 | 14.5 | 14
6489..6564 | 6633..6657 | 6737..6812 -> 0.004 mag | 14.8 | 14.5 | 14.2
